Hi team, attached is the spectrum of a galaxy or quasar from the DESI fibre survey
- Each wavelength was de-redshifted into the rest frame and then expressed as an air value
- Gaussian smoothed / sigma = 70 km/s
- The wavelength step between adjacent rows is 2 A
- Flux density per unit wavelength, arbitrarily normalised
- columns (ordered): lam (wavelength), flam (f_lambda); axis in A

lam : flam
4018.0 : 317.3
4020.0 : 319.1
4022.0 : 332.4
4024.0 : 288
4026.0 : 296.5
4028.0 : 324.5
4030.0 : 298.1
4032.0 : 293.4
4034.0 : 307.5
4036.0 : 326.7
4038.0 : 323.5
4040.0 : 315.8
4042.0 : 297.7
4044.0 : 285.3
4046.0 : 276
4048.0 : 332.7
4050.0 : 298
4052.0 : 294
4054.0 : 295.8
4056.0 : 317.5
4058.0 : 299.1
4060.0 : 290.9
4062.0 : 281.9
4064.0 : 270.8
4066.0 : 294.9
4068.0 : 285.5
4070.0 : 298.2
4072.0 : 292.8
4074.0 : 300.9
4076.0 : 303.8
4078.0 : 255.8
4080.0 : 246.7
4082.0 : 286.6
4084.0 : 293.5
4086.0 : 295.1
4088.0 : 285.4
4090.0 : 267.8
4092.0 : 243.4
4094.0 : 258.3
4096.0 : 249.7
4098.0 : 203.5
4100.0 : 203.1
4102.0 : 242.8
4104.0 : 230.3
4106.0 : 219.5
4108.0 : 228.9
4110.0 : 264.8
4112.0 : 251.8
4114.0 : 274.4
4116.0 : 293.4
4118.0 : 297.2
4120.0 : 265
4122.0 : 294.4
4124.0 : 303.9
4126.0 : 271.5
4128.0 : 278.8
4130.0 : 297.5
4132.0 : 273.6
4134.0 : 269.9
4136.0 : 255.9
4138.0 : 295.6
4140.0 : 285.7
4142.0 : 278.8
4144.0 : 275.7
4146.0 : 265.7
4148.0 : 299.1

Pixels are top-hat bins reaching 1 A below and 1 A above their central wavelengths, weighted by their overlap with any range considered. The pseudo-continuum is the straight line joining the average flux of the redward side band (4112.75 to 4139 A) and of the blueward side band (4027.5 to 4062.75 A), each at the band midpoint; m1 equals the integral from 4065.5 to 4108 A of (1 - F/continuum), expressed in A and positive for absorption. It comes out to 4.2 A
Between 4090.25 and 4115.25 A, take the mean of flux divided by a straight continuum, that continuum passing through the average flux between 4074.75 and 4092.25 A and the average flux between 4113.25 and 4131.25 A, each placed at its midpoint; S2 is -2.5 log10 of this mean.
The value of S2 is 0.17 mag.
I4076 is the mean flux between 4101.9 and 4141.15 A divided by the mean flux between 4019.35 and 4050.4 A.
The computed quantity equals 0.88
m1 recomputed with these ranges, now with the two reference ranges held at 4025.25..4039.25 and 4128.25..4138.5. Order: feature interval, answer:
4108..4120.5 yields 0.56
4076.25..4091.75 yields 0.95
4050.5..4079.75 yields 0.90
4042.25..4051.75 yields 0.25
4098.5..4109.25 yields 2.33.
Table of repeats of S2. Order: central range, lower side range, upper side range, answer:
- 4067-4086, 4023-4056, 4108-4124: 0.02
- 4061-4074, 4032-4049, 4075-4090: 0.00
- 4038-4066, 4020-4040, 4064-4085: 0.00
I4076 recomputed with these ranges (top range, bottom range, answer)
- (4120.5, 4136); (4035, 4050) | 0.92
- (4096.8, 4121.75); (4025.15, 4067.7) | 0.83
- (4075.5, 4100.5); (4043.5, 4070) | 0.89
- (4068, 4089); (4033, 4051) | 0.93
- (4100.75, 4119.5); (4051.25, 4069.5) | 0.87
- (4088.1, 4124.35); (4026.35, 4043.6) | 0.82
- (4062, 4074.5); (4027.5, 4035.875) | 0.94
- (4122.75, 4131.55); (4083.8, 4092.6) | 1.04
